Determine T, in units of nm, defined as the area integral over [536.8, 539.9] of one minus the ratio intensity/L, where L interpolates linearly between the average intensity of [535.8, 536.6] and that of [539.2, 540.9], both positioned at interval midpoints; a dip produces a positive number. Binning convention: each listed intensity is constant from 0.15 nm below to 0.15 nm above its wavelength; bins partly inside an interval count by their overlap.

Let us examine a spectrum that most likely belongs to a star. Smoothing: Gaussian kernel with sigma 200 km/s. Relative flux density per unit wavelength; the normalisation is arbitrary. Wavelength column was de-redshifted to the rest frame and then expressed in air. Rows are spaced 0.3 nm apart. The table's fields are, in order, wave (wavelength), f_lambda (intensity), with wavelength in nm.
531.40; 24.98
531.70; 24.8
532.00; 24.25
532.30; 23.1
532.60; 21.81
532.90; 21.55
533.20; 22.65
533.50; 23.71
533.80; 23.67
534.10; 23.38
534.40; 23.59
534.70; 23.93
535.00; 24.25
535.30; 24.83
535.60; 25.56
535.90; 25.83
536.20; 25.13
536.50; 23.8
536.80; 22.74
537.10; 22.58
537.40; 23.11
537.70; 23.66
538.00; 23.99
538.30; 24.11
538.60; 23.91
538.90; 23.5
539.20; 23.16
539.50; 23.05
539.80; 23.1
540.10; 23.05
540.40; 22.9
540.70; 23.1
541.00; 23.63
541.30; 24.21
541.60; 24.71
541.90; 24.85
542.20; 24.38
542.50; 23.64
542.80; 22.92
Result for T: 0.06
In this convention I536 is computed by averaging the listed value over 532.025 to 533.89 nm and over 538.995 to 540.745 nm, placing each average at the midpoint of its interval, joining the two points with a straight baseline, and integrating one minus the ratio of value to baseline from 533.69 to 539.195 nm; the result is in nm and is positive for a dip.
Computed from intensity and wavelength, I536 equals -0.24 nm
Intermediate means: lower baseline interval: 22.8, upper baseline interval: 23.1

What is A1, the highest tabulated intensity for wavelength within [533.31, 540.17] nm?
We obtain 25.83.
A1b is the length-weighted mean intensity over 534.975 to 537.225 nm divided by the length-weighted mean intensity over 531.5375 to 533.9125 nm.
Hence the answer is 1.1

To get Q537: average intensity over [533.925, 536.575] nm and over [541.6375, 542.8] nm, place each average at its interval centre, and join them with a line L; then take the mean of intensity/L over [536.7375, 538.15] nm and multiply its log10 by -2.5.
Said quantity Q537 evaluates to 0.05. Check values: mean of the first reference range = 24.5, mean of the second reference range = 24.2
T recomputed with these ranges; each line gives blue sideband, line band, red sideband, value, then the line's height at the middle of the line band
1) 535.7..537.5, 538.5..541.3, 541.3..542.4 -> 0.12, 24.3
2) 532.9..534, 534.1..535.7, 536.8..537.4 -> -0.09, 23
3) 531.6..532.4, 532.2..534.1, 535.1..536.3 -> 0.13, 24.4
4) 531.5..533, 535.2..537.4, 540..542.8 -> -0.07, 23.5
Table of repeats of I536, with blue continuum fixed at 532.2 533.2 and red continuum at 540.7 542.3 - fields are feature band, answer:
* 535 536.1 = -0.12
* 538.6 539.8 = 0.02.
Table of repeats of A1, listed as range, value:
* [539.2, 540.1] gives 23.16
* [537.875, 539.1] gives 24.11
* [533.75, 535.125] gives 24.25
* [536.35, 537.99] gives 23.8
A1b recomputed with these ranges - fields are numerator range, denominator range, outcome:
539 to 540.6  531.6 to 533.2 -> 1.00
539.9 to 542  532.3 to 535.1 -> 1.03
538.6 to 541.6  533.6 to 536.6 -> 0.96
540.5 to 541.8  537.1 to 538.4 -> 1.01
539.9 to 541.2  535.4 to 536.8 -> 0.94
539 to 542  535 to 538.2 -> 0.98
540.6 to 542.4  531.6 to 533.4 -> 1.05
